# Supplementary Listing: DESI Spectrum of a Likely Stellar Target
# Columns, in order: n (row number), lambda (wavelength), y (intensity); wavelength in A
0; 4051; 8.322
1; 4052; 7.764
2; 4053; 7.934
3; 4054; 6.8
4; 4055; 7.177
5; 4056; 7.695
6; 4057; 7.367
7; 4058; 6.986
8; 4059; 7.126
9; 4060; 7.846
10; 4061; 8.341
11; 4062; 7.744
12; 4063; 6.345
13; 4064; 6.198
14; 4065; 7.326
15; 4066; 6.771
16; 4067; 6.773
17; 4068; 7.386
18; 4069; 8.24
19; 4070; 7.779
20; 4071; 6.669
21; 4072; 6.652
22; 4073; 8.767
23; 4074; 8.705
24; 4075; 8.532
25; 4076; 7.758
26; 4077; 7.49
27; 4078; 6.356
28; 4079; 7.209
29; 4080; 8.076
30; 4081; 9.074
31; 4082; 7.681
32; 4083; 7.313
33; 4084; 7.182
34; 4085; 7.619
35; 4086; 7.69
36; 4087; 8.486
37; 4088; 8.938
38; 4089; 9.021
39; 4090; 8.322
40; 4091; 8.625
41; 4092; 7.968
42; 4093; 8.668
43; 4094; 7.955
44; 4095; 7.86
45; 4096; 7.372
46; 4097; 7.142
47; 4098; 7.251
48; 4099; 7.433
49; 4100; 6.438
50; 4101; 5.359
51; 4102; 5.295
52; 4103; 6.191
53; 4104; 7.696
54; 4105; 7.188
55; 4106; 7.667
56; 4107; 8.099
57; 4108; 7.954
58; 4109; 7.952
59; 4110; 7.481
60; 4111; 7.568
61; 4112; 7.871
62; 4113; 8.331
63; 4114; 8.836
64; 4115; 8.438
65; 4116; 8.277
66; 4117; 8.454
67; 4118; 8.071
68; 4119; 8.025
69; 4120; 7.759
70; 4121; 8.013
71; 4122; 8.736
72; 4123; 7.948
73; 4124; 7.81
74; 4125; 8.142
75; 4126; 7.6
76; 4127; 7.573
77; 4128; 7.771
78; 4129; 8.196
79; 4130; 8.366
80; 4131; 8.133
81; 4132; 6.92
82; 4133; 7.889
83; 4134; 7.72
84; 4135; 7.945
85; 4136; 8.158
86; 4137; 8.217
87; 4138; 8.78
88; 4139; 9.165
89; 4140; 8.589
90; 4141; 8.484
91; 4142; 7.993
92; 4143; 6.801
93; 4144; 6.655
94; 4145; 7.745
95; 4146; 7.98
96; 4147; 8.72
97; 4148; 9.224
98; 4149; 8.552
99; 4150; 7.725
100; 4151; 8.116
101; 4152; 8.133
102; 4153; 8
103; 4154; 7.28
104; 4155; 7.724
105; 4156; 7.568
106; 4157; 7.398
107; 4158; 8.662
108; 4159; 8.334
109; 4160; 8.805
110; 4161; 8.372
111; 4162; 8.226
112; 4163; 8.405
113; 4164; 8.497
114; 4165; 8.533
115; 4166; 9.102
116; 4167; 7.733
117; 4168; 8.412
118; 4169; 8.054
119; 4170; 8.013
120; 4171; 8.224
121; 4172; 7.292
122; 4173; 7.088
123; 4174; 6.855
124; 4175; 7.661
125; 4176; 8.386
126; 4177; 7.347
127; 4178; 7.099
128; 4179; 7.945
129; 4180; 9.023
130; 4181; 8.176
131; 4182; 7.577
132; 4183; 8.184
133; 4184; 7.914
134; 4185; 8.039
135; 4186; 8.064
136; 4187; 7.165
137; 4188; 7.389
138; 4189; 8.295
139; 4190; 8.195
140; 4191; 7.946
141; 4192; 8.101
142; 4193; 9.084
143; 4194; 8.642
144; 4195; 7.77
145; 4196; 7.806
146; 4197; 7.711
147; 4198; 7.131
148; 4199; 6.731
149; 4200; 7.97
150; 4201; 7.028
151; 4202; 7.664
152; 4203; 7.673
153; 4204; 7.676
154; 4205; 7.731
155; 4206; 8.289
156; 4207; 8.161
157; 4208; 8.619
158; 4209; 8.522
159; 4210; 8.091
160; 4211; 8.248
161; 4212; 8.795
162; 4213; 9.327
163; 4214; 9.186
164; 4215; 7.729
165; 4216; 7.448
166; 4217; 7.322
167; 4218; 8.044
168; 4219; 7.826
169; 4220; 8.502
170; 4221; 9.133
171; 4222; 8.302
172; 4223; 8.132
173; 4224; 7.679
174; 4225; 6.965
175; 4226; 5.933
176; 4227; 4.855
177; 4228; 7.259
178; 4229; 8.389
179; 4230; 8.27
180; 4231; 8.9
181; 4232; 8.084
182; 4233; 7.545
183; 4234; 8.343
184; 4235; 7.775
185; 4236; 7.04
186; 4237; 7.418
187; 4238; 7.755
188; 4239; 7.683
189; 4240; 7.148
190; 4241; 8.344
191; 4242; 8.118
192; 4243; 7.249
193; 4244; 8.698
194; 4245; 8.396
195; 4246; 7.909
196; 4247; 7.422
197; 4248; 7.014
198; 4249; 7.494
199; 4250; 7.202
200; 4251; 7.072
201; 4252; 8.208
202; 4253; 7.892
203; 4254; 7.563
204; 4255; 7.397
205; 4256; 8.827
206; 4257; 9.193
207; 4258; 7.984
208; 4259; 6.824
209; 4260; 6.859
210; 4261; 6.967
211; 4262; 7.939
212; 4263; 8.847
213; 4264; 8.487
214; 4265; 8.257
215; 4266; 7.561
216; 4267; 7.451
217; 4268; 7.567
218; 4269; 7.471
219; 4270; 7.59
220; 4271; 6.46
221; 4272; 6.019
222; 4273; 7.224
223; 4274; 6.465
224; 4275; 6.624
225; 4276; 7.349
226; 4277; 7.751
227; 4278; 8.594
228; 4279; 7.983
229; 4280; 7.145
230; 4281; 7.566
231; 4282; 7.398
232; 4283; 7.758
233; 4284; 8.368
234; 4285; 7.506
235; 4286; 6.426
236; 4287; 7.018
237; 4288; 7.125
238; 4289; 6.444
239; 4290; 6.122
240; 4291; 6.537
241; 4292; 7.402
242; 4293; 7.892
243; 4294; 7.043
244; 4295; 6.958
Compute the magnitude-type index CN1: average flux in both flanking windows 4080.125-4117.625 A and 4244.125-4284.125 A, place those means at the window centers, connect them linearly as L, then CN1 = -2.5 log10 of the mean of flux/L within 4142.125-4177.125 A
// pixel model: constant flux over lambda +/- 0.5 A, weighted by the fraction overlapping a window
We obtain -0.04 mag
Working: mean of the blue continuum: 7.75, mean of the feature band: 8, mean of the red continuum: 7.61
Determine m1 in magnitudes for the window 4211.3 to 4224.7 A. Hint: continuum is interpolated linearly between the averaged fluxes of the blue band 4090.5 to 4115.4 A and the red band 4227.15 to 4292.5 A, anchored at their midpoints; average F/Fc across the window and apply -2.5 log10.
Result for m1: -0.09 mag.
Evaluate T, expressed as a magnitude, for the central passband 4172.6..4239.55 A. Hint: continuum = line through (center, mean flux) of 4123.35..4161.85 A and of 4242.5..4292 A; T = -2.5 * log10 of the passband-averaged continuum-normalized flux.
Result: -0.01 mag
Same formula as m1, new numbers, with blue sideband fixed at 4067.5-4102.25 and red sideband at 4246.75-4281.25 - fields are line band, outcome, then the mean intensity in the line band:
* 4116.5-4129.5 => -0.05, 8.01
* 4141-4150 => -0.05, 7.97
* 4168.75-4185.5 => -0.03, 7.81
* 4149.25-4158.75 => -0.03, 7.88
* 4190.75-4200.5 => -0.04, 7.89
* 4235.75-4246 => -0.03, 7.81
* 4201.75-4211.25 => -0.07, 8.07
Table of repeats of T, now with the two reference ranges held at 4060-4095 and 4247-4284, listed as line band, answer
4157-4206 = -0.04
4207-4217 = -0.10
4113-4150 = -0.05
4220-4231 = 0.00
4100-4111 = 0.10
